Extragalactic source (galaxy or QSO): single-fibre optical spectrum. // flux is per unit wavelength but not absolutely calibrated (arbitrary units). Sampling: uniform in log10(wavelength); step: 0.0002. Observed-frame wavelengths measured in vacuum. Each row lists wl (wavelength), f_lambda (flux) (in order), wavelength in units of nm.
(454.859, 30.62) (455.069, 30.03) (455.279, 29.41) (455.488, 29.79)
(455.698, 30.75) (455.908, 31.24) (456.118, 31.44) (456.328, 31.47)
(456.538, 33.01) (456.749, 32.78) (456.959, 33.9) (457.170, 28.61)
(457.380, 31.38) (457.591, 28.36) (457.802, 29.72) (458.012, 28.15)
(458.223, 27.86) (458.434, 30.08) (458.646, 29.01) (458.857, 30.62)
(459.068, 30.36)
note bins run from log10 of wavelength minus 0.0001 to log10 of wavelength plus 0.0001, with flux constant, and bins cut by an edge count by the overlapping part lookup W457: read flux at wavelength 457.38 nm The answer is 31.38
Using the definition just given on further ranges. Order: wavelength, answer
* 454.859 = 30.62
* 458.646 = 29.01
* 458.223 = 27.86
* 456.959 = 33.9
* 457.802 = 29.72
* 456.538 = 33.01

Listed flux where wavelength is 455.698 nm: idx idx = 30.75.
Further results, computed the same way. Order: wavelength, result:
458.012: 28.15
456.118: 31.44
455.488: 29.79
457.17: 28.61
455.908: 31.24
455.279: 29.41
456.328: 31.47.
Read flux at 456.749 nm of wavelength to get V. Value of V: 32.78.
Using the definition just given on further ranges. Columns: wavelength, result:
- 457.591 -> 28.36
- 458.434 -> 30.08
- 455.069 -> 30.03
